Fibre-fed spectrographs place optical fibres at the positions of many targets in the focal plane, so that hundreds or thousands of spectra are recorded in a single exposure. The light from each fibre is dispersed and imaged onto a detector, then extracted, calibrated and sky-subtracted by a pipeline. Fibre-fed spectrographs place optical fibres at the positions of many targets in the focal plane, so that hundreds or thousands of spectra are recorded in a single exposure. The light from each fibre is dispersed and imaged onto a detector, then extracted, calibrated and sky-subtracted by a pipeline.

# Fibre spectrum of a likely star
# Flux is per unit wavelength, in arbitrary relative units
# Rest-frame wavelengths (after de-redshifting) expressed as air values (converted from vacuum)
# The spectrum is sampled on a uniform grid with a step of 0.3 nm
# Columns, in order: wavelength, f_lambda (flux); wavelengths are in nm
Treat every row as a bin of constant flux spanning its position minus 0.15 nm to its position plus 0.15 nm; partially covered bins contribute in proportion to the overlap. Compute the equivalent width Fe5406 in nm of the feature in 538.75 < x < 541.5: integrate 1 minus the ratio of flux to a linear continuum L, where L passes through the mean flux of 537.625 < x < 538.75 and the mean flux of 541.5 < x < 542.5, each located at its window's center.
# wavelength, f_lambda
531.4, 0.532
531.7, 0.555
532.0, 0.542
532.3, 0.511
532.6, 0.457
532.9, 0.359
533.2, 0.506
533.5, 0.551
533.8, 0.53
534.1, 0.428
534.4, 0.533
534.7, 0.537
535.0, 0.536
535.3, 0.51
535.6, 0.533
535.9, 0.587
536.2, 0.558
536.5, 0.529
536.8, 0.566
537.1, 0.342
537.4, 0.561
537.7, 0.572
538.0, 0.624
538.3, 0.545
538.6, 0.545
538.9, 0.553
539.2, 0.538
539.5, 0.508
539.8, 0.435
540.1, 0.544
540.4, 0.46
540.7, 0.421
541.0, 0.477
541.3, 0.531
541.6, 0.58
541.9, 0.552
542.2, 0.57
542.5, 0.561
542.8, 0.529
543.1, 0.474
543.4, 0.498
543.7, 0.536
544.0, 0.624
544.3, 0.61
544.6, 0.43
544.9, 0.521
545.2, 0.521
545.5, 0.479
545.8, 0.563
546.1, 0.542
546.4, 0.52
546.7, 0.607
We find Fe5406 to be 0.34 nm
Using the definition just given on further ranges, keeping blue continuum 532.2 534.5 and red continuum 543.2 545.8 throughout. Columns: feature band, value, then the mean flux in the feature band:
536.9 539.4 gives -0.162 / 0.535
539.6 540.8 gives 0.099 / 0.469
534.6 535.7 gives -0.086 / 0.528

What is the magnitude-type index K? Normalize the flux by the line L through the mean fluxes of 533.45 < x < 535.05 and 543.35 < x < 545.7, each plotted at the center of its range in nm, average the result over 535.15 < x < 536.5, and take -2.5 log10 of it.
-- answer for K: -0.05 mag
